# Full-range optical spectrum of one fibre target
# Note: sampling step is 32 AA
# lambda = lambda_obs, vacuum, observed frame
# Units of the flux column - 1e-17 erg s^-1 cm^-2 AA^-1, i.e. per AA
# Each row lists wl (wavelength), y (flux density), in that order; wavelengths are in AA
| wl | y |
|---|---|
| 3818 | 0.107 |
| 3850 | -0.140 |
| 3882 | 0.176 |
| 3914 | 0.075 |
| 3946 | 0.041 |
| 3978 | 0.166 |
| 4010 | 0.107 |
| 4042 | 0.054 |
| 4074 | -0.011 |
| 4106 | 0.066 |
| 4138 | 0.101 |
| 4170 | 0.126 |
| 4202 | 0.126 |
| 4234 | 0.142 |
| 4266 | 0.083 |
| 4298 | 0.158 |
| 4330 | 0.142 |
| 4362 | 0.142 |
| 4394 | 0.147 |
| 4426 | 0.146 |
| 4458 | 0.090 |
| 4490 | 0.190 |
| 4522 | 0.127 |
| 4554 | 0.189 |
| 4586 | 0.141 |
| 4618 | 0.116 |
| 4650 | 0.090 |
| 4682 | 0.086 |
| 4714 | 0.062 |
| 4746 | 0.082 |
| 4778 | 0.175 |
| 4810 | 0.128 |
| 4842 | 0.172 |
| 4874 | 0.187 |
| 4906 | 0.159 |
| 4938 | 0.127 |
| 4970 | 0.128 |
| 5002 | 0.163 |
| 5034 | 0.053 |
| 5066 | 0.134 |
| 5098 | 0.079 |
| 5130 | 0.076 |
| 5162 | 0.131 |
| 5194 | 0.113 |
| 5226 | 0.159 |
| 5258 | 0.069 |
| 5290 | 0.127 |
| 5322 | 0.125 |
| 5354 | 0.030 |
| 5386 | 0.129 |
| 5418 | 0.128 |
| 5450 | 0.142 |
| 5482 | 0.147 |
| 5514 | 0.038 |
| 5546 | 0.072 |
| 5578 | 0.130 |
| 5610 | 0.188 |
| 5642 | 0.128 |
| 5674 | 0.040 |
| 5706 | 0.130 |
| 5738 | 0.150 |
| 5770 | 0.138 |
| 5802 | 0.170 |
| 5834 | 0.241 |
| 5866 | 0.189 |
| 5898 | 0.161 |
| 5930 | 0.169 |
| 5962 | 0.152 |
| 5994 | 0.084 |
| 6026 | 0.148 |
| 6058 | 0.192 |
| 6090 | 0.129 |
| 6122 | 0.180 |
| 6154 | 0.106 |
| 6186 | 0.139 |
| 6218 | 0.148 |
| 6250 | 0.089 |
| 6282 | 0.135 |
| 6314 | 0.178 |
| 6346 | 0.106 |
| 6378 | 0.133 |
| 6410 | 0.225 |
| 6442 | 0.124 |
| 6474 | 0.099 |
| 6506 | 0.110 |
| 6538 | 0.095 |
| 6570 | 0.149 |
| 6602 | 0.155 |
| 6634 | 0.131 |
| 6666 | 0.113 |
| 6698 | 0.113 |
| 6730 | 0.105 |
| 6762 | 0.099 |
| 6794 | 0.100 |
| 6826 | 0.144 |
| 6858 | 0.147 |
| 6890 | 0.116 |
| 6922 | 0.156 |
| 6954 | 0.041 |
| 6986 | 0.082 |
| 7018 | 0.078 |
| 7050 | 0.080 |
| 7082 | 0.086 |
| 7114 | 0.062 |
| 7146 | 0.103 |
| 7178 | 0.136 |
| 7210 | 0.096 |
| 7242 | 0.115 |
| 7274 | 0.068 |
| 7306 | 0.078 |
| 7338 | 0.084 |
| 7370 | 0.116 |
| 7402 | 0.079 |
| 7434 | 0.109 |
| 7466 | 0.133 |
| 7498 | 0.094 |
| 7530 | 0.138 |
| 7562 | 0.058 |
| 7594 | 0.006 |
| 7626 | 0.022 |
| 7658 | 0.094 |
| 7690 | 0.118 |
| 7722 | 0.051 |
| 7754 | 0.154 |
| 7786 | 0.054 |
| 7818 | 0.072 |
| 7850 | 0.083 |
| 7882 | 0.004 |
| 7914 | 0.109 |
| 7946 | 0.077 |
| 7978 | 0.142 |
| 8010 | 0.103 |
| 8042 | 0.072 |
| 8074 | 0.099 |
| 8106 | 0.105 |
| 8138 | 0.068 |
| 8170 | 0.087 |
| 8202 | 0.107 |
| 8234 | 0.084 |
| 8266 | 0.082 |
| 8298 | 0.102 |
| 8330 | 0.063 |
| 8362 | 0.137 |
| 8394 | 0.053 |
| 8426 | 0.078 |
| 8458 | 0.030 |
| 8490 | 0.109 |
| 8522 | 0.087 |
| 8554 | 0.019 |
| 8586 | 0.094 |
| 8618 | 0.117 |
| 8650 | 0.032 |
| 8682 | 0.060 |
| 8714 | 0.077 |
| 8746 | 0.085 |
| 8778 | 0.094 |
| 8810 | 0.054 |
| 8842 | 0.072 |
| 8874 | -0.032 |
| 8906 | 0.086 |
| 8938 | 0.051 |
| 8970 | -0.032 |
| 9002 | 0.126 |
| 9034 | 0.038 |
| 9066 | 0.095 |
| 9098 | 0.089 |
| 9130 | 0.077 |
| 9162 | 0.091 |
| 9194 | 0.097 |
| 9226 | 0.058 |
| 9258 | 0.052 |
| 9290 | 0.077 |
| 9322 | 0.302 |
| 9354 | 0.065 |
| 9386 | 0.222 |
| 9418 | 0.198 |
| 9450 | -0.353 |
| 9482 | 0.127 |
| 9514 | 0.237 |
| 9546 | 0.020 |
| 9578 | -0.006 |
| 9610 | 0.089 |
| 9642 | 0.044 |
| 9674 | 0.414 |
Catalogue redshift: 1.59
